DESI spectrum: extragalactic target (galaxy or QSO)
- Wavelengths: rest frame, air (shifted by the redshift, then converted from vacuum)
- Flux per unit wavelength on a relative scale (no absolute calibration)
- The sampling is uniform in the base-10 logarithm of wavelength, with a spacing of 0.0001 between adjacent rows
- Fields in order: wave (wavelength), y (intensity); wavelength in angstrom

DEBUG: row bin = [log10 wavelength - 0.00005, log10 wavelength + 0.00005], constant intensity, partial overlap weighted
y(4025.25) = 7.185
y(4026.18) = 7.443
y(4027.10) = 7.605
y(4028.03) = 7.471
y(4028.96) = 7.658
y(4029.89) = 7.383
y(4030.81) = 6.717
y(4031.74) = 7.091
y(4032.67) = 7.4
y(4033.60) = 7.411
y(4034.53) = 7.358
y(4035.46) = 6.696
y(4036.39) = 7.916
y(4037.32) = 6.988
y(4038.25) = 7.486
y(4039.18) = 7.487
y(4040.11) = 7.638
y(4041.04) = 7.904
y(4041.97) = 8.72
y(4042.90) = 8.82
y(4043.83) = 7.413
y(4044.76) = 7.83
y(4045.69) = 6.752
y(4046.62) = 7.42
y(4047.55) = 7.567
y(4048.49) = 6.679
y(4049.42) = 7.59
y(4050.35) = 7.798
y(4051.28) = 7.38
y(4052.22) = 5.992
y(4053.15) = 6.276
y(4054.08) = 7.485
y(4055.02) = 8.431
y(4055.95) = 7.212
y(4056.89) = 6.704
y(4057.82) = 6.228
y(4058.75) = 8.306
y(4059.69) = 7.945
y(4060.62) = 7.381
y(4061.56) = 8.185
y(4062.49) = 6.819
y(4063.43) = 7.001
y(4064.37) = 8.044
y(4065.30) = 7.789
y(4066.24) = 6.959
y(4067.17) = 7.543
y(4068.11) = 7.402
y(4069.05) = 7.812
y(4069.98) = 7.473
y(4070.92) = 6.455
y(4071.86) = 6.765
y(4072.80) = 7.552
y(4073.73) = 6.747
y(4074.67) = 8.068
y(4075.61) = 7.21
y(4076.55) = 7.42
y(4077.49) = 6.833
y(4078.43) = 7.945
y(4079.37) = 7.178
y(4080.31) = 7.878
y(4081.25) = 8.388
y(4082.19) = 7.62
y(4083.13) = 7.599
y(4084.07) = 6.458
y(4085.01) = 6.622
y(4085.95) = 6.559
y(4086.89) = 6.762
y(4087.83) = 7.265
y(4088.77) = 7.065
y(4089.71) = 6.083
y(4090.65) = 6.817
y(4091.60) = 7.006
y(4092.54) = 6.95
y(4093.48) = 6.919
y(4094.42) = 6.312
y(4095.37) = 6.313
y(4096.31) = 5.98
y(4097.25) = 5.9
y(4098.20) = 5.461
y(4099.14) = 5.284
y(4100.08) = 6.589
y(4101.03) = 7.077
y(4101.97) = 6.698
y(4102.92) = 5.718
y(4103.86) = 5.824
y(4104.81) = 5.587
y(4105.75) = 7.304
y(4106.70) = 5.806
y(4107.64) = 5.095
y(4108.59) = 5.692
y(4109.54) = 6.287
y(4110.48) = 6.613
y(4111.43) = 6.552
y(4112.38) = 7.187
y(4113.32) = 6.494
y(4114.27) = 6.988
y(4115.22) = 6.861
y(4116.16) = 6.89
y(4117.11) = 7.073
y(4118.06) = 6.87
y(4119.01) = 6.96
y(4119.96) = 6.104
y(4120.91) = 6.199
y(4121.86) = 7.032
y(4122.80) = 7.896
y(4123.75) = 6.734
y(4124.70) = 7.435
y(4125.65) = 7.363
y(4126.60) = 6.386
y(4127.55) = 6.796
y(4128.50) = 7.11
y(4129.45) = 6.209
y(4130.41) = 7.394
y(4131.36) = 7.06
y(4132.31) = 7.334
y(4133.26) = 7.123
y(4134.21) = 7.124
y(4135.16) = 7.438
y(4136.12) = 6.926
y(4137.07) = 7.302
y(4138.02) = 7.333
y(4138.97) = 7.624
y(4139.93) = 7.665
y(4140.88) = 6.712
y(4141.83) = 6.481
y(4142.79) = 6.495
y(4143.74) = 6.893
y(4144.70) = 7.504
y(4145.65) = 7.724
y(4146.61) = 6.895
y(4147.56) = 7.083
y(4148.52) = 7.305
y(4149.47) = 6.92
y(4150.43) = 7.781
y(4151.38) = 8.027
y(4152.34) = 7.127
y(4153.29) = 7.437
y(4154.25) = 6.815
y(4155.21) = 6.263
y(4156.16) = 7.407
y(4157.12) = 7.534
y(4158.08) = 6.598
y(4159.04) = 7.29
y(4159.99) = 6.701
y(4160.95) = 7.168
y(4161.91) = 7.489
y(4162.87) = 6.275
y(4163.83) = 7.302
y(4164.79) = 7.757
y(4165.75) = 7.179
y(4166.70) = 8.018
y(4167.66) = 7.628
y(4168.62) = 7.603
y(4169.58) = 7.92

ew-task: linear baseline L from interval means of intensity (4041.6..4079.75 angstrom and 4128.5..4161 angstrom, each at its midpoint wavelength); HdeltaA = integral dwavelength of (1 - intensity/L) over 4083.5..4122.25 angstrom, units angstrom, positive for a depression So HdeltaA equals 4.2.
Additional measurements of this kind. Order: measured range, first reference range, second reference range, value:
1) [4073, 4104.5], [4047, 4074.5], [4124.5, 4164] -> 1.90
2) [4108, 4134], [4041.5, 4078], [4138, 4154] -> 1.57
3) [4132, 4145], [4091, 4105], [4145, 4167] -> -0.38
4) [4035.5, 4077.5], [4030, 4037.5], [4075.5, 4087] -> -0.94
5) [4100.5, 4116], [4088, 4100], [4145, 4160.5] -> 0.47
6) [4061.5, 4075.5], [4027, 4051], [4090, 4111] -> -0.93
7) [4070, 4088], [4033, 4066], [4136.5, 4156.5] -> 0.32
